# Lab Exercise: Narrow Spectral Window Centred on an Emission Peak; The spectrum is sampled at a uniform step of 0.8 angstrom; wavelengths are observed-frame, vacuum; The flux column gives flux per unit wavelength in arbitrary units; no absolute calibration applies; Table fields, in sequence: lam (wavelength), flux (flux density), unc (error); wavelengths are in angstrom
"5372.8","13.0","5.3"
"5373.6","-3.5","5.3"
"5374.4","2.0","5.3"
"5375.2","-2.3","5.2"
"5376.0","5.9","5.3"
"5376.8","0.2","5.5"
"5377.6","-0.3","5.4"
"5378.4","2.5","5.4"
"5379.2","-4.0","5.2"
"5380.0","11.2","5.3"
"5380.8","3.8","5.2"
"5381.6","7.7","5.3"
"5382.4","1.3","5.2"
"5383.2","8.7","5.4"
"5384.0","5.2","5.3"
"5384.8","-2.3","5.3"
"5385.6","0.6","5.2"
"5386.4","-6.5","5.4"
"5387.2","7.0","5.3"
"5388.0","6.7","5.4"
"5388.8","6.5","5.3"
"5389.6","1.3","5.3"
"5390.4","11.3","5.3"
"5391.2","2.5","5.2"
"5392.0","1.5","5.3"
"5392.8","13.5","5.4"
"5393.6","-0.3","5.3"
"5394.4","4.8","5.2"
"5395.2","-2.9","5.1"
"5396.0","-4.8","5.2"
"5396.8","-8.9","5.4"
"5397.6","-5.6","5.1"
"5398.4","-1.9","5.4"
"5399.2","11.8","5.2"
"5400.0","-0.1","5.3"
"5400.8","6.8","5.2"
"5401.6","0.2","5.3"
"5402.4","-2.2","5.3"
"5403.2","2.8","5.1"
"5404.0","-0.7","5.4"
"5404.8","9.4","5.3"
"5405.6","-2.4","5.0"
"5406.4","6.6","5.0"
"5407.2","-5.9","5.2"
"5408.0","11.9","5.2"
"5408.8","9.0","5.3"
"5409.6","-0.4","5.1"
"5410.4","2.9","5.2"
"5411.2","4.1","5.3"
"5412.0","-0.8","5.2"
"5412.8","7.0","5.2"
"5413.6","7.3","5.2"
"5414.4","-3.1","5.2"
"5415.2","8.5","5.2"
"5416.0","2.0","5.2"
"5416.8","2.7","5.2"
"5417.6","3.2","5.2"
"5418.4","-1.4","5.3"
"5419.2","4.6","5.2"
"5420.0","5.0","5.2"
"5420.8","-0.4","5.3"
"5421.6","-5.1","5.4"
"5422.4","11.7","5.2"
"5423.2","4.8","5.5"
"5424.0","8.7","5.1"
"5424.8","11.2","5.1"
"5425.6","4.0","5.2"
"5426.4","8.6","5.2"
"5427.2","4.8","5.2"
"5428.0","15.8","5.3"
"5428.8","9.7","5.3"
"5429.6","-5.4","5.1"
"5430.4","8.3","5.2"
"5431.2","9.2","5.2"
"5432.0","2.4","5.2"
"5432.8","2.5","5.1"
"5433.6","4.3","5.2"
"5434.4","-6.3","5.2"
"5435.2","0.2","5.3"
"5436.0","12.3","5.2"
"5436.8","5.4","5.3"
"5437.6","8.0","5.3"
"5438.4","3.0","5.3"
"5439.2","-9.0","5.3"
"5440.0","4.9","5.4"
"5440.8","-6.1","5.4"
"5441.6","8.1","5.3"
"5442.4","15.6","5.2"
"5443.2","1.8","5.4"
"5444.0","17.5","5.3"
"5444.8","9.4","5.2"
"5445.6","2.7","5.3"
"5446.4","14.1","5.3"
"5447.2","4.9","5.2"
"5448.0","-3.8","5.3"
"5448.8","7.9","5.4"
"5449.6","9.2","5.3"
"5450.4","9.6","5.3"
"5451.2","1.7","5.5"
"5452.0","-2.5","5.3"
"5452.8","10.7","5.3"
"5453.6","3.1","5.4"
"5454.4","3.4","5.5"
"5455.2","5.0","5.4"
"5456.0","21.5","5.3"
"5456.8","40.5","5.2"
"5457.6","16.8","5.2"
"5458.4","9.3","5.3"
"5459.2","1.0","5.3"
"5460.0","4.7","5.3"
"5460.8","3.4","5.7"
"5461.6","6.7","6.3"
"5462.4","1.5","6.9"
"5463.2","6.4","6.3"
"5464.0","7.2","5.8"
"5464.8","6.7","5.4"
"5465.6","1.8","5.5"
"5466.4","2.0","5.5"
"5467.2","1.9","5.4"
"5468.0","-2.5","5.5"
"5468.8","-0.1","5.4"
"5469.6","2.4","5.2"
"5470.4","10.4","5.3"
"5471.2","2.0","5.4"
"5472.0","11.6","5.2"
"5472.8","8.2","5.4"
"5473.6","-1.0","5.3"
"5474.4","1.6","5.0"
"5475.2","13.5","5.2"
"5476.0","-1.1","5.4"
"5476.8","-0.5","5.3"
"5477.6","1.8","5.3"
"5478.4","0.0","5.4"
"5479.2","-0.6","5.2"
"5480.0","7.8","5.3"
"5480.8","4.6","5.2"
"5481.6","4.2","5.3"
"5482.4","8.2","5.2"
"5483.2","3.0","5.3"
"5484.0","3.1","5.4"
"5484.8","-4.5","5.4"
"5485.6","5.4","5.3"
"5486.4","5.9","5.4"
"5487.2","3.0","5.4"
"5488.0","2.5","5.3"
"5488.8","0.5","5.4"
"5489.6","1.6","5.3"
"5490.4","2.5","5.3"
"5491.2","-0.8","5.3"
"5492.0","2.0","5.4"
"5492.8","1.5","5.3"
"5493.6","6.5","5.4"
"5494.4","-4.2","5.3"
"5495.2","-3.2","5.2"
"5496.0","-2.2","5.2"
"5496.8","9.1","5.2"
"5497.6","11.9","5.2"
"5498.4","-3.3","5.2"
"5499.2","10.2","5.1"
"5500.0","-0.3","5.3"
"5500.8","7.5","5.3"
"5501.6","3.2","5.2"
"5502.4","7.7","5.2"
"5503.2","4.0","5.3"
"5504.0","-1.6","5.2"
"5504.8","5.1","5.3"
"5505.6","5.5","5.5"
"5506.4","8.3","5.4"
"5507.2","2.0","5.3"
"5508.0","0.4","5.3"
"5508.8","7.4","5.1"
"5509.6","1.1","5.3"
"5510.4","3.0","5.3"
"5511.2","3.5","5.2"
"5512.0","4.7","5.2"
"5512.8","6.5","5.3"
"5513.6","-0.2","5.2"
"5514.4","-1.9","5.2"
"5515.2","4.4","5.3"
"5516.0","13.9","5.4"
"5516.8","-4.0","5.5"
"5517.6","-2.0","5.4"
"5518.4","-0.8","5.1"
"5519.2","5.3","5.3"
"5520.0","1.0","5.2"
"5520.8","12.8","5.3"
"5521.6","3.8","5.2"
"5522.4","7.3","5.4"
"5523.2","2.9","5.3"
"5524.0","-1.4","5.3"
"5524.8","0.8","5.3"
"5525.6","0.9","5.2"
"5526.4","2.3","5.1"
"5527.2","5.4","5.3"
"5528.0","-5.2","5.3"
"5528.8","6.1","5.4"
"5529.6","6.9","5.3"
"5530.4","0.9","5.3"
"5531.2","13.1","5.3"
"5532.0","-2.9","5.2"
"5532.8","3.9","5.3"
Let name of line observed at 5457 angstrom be H-beta 4861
